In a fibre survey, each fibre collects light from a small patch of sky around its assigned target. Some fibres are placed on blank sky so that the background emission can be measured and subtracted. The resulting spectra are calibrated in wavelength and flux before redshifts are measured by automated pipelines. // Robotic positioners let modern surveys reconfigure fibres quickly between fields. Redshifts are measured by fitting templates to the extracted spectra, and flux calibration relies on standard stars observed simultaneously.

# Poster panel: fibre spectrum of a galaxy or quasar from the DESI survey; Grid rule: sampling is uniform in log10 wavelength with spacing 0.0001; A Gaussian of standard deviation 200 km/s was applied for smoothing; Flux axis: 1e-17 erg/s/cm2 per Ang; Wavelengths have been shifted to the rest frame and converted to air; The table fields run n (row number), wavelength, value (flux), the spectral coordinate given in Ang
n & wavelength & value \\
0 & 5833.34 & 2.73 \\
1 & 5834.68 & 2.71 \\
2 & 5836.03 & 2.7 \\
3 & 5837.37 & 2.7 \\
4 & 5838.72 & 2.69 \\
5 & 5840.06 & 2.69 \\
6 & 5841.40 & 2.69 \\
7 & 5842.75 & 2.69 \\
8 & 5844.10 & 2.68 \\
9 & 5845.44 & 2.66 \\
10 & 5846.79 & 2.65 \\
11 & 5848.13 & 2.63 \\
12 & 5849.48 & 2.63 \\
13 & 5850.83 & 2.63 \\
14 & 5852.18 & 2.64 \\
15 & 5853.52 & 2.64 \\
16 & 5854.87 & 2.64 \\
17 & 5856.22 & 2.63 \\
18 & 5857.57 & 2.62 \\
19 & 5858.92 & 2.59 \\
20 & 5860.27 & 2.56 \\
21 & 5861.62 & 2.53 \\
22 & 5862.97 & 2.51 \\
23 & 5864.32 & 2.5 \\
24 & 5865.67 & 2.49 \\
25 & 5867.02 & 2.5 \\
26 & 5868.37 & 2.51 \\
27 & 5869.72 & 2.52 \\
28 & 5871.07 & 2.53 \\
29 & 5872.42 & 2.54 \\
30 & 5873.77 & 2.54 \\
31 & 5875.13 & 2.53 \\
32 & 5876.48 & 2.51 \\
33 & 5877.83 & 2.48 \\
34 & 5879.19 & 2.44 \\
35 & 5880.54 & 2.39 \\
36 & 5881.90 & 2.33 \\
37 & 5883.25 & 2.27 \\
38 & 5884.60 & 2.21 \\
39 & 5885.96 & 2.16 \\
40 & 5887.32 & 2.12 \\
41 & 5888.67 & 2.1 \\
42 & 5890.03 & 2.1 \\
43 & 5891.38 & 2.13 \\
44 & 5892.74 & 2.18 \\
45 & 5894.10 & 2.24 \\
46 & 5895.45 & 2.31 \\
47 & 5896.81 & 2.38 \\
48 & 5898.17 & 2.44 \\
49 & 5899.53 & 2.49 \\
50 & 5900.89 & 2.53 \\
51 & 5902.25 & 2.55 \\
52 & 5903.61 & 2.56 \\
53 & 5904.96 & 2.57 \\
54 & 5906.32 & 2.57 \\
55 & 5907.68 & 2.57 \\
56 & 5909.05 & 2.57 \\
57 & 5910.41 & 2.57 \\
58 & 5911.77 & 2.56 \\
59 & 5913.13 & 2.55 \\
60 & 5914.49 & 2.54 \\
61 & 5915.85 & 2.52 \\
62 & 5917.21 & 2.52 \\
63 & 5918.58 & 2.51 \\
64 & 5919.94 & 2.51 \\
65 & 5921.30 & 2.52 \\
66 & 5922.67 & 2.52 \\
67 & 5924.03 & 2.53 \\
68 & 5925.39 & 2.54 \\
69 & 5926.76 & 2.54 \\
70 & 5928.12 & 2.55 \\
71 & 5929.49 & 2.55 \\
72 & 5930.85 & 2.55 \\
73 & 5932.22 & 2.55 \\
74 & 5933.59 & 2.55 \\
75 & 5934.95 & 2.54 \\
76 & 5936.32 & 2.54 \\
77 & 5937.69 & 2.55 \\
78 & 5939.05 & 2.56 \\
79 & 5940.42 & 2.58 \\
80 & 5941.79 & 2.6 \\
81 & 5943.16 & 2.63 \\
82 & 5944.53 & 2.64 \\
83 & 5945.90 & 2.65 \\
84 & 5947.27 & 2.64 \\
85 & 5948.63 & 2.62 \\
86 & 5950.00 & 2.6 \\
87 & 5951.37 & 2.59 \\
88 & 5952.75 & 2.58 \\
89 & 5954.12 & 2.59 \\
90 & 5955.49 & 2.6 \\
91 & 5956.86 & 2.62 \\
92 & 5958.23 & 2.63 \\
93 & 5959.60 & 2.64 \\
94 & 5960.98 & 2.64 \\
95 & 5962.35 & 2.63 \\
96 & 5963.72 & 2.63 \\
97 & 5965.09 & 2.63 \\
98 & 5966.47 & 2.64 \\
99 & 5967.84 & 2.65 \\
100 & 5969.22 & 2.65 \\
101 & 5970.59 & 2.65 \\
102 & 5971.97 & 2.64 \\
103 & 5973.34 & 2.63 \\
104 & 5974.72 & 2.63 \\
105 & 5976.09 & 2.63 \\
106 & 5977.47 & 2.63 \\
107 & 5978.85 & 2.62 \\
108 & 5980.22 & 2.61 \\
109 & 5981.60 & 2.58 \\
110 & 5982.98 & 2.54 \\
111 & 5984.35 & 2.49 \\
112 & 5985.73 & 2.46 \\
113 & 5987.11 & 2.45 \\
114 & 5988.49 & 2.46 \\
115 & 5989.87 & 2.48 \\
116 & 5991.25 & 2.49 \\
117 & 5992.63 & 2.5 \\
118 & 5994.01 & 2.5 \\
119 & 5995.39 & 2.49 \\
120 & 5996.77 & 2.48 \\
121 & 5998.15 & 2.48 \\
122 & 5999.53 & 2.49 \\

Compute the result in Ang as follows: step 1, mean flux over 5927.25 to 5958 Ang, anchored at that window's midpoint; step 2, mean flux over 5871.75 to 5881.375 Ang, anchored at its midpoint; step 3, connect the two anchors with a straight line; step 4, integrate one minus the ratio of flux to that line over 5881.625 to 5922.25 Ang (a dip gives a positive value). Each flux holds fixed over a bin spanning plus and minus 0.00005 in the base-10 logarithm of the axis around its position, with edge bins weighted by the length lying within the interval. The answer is 1.89 Ang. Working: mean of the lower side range 2.49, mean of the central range 2.41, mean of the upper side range 2.59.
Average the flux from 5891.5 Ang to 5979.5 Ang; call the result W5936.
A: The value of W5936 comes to 2.56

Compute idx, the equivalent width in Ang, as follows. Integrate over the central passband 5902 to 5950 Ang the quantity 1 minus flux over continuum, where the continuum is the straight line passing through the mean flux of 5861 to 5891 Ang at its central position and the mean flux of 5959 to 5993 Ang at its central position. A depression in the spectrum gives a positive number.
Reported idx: -1.4 Ang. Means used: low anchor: 2.4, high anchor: 2.58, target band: 2.56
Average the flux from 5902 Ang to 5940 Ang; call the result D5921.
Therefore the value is 2.55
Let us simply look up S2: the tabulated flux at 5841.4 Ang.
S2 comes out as 2.69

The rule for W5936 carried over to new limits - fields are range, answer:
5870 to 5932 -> 2.44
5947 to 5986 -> 2.61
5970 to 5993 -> 2.56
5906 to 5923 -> 2.54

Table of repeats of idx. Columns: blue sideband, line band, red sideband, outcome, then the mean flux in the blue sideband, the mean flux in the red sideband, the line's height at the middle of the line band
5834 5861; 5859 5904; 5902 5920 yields 3.4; 2.65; 2.55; 2.6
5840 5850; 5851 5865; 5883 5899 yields -0.3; 2.66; 2.22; 2.54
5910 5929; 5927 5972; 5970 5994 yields -1.0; 2.53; 2.56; 2.54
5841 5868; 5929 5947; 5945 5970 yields 0.3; 2.6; 2.62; 2.62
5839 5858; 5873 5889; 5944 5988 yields 1.8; 2.65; 2.61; 2.64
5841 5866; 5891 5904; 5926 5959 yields 1.1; 2.61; 2.59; 2.6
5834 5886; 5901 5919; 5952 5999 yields 0.1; 2.56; 2.57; 2.56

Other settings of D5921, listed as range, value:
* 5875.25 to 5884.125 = 2.41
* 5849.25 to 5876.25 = 2.56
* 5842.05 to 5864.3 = 2.62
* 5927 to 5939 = 2.55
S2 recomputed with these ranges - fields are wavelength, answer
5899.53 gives 2.49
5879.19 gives 2.44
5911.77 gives 2.56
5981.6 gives 2.58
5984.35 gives 2.49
